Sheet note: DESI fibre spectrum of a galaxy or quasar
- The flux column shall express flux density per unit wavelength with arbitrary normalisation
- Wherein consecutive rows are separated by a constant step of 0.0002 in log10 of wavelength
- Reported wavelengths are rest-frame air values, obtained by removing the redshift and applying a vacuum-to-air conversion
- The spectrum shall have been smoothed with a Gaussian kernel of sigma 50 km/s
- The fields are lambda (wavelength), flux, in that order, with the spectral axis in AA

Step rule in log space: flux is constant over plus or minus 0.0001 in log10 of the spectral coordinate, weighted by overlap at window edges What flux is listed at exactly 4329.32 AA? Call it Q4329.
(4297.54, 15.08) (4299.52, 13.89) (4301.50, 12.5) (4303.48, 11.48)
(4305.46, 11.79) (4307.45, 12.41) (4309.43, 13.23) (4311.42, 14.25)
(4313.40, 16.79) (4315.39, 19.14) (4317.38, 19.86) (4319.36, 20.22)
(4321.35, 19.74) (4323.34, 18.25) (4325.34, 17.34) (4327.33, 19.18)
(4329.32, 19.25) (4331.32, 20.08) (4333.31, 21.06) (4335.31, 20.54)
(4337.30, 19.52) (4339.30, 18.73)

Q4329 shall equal 19.25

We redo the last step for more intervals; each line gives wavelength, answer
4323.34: 18.25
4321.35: 19.74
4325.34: 17.34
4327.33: 19.18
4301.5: 12.5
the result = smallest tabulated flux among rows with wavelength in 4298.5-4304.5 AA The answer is 11.48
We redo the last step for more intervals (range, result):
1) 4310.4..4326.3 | 14.25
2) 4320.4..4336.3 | 17.34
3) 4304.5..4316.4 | 11.79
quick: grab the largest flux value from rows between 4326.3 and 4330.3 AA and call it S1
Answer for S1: 19.25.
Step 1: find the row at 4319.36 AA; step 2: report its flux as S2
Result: 20.22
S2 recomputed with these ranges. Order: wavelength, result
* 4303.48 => 11.48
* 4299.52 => 13.89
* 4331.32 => 20.08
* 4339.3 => 18.73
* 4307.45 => 12.41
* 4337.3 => 19.52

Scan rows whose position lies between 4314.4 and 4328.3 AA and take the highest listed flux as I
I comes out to 20.22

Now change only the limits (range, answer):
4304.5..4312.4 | 14.25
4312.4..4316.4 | 19.14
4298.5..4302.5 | 13.89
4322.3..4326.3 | 18.25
